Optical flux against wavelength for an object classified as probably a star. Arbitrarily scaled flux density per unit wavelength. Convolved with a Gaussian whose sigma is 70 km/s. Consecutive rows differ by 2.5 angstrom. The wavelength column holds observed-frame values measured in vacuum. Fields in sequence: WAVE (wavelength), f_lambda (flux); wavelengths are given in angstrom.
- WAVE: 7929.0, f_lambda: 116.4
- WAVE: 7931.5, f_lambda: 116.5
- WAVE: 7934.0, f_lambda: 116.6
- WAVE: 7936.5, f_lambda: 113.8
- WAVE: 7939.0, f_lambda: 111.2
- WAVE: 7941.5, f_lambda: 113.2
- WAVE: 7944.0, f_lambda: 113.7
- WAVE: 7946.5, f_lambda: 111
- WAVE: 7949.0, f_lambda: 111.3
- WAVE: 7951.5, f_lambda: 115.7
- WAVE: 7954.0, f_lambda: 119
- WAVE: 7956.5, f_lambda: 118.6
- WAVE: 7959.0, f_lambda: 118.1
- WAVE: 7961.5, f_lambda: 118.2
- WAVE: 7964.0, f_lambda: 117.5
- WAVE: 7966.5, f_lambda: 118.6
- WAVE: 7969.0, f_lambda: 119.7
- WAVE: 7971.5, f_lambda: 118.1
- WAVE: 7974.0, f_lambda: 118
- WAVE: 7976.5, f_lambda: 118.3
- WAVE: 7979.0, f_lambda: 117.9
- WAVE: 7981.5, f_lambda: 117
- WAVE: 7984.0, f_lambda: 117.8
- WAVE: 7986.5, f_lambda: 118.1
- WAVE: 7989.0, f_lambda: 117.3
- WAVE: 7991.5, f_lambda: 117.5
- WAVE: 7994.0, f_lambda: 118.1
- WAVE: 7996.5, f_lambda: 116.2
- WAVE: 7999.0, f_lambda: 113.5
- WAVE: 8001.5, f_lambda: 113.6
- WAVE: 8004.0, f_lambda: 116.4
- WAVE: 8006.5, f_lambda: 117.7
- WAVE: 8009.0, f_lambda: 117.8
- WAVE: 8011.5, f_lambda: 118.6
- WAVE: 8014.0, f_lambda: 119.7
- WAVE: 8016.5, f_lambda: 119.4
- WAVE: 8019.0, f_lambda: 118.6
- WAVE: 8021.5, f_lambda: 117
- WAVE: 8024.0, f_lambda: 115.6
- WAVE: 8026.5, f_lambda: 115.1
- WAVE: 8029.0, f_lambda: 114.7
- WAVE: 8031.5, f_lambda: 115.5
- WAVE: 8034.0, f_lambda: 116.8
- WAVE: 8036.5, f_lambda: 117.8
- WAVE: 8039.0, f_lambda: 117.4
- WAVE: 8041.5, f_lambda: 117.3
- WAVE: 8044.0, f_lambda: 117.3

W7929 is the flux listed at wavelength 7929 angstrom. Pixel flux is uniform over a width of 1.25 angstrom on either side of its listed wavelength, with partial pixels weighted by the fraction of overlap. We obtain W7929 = 116.4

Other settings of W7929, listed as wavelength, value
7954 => 119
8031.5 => 115.5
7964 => 117.5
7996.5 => 116.2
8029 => 114.7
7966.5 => 118.6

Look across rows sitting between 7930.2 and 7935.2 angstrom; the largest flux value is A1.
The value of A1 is 116.6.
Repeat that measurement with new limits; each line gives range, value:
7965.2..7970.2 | 119.7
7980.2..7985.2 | 117.8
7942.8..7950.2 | 113.7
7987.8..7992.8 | 117.5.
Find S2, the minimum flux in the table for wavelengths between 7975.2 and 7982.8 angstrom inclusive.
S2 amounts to 117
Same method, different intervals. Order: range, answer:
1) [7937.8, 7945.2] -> 111.2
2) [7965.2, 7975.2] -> 118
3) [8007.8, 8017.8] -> 117.8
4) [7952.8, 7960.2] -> 118.1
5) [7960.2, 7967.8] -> 117.5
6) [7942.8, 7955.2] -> 111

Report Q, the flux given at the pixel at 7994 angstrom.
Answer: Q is 118.1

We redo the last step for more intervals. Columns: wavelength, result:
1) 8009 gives 117.8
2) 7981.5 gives 117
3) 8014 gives 119.7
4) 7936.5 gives 113.8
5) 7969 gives 119.7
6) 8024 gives 115.6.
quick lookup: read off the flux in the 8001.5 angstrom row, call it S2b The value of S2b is 113.6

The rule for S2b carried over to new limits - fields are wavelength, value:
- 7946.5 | 111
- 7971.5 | 118.1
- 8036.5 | 117.8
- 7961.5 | 118.2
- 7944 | 113.7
